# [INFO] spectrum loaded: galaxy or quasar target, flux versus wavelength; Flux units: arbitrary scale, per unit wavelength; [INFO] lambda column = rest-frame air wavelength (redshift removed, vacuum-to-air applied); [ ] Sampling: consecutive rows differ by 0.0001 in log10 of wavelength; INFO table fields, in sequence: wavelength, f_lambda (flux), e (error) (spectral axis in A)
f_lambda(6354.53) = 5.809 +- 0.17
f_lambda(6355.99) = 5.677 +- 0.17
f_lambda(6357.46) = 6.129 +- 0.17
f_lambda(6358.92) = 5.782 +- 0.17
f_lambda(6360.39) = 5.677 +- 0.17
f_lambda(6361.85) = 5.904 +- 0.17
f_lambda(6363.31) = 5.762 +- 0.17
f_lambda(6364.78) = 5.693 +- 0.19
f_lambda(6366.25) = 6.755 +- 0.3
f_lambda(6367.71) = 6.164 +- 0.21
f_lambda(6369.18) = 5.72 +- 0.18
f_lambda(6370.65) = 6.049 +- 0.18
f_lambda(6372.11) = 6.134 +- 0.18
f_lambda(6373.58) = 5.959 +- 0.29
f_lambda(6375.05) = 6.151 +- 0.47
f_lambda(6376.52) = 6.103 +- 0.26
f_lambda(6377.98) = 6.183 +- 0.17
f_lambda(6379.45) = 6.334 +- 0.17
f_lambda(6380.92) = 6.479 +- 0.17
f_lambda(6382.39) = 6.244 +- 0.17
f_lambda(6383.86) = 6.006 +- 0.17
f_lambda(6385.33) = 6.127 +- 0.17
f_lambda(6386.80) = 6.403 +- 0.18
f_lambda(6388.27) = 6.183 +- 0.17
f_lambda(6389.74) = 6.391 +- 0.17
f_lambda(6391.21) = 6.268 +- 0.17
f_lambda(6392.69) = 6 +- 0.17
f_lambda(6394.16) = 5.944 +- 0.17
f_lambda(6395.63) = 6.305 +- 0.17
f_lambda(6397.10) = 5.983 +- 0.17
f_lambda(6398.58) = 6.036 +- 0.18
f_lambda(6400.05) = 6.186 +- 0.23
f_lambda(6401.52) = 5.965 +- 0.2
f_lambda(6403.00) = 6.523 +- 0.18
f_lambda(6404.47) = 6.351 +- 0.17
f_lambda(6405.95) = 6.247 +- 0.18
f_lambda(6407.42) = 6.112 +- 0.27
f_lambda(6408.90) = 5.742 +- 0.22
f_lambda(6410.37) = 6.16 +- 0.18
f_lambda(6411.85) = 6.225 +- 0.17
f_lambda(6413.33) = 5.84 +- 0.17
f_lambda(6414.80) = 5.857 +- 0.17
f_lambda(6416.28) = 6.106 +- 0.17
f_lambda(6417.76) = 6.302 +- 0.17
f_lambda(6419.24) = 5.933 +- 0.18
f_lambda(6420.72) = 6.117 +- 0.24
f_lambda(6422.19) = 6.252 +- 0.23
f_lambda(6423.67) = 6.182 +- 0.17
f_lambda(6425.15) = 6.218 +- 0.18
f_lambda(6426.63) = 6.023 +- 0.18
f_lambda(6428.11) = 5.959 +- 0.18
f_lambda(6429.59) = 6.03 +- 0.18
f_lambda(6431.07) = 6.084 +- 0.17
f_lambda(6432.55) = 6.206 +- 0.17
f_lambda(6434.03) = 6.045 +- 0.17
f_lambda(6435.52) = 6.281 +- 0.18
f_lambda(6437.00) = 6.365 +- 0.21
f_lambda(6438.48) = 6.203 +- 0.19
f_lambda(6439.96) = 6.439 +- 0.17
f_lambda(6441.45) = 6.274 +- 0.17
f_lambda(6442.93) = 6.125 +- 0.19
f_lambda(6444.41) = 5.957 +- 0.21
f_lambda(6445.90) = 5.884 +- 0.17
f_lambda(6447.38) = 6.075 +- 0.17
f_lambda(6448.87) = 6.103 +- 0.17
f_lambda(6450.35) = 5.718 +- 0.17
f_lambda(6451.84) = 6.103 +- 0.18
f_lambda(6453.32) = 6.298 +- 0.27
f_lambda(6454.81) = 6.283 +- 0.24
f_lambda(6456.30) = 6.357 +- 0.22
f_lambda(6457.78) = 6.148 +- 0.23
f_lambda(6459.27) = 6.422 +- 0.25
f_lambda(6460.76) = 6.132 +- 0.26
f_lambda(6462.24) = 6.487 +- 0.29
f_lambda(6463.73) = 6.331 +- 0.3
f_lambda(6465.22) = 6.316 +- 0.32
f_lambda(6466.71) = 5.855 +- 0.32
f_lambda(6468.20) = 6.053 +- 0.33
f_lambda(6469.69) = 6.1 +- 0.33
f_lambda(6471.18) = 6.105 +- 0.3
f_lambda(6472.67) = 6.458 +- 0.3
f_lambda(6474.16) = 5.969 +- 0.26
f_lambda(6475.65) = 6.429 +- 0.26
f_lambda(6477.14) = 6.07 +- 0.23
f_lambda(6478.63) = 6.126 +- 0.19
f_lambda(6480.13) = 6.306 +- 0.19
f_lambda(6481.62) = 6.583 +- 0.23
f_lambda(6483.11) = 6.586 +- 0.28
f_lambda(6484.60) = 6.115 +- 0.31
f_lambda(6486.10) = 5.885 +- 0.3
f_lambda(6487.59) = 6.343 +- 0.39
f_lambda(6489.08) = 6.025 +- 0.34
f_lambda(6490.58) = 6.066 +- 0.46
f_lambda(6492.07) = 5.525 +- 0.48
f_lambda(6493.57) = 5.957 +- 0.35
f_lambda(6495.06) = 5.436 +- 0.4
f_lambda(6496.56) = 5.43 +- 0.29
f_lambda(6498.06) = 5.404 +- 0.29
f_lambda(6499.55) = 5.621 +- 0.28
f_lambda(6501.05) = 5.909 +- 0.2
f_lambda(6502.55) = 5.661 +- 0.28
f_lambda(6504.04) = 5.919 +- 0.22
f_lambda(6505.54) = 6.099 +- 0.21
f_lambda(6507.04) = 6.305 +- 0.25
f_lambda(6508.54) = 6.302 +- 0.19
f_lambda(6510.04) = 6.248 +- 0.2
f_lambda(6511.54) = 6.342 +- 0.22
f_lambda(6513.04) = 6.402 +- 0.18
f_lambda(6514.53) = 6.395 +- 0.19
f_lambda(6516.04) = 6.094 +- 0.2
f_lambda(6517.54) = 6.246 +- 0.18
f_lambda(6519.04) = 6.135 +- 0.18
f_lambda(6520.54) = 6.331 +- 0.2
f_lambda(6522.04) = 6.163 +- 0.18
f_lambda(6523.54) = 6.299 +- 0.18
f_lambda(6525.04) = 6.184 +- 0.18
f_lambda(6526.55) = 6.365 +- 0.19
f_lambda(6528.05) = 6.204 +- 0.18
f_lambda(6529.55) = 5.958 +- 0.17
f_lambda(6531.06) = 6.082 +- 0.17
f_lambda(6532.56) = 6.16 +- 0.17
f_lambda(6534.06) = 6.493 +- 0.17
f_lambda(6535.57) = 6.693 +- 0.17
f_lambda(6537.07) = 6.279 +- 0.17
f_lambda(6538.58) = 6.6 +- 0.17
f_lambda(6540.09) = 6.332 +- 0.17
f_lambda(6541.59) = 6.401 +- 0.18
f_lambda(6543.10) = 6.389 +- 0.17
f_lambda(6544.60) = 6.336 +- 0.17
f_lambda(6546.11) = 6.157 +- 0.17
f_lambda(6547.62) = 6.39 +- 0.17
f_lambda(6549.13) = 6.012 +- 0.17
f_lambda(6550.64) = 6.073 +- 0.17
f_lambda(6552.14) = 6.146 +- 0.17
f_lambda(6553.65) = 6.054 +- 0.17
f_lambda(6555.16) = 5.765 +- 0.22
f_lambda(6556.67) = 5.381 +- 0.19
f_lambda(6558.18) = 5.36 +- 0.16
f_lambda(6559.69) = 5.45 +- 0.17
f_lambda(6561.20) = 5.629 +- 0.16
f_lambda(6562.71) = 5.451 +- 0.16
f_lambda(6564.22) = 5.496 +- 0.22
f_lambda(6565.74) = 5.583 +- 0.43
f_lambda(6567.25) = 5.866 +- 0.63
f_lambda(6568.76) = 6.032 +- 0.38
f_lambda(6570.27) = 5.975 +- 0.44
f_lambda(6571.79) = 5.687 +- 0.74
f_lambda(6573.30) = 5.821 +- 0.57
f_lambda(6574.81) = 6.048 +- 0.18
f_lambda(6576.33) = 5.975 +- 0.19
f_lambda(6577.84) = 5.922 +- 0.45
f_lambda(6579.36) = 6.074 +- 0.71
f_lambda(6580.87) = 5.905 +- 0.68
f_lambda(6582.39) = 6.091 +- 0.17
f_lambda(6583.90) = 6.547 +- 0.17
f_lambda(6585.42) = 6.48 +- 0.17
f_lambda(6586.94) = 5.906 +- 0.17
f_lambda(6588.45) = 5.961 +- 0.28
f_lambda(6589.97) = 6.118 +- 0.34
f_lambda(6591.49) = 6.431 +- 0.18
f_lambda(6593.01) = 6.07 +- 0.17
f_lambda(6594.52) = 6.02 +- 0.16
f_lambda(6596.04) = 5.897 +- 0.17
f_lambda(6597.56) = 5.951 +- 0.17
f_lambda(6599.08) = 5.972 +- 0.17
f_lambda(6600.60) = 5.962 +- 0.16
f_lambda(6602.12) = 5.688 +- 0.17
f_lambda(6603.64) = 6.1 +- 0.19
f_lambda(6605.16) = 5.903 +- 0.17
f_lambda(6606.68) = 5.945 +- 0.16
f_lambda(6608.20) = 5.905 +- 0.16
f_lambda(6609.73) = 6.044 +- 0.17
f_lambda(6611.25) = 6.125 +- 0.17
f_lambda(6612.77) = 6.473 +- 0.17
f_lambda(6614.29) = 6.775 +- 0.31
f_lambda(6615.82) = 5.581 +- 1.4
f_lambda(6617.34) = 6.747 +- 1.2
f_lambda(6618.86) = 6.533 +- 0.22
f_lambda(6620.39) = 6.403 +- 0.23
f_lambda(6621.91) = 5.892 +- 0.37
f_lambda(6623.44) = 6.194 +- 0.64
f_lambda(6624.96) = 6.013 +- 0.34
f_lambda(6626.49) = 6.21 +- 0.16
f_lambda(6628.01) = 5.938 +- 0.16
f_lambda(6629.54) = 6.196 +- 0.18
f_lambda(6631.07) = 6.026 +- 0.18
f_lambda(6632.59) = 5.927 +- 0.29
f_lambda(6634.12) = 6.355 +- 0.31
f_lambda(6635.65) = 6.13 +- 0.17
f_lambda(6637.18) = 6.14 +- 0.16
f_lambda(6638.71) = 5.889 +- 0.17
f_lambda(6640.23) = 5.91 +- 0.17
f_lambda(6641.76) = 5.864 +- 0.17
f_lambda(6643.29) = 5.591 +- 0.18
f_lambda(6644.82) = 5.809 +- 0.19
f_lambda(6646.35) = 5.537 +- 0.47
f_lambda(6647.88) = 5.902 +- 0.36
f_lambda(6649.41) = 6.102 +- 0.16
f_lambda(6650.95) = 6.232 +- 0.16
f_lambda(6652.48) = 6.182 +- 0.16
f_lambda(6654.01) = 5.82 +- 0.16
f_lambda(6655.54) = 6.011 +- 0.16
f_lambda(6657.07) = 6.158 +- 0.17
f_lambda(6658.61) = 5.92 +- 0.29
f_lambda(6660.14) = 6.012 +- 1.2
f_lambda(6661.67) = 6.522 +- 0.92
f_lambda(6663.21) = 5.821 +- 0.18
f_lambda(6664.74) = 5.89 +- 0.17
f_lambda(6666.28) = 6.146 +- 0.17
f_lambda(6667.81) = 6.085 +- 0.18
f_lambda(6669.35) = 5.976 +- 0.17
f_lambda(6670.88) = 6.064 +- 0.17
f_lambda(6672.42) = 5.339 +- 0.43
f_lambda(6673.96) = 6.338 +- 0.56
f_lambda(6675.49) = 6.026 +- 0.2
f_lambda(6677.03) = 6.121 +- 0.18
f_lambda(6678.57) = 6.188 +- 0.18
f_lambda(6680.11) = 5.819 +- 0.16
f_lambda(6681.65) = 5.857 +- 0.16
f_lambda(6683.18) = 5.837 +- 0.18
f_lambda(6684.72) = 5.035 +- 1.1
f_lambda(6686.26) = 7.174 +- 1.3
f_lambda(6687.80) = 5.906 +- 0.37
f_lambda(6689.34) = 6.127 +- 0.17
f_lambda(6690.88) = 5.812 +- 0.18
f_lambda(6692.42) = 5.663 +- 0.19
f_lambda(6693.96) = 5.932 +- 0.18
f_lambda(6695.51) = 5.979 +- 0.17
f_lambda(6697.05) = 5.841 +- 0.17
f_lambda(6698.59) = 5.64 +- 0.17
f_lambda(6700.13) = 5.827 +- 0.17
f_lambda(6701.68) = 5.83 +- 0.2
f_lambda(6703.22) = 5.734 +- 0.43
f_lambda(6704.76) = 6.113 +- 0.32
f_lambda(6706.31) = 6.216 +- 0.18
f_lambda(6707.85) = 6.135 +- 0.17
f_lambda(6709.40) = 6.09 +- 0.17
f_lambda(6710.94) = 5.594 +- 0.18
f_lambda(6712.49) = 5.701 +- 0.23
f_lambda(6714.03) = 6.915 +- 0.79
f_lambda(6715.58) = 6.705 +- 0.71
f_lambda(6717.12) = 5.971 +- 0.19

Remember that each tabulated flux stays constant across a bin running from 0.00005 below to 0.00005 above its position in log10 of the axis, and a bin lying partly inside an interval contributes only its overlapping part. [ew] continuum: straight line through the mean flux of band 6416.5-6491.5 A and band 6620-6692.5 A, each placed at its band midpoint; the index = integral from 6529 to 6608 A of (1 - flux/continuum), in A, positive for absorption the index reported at 0.8 A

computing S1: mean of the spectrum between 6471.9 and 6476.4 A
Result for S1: 6.29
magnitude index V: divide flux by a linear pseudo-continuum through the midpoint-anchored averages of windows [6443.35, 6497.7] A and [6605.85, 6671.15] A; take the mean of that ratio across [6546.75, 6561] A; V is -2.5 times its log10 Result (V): 0.04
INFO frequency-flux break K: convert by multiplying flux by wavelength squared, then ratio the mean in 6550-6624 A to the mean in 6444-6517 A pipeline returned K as 1.0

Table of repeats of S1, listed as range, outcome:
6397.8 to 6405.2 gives 6.21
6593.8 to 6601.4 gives 5.96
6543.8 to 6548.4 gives 6.29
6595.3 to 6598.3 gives 5.92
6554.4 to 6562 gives 5.52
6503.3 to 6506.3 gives 6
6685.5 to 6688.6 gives 6.53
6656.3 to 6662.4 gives 6.15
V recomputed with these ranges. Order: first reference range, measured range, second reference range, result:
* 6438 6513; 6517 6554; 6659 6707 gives -0.04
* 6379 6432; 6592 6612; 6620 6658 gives 0.01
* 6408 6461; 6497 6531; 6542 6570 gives -0.03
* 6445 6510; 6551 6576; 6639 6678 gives 0.05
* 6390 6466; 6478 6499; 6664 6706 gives 0.02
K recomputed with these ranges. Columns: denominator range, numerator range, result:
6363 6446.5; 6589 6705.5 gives 1.06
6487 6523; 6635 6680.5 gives 1.04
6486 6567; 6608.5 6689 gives 1.04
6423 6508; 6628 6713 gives 1.04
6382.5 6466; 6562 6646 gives 1.03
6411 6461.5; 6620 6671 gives 1.05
